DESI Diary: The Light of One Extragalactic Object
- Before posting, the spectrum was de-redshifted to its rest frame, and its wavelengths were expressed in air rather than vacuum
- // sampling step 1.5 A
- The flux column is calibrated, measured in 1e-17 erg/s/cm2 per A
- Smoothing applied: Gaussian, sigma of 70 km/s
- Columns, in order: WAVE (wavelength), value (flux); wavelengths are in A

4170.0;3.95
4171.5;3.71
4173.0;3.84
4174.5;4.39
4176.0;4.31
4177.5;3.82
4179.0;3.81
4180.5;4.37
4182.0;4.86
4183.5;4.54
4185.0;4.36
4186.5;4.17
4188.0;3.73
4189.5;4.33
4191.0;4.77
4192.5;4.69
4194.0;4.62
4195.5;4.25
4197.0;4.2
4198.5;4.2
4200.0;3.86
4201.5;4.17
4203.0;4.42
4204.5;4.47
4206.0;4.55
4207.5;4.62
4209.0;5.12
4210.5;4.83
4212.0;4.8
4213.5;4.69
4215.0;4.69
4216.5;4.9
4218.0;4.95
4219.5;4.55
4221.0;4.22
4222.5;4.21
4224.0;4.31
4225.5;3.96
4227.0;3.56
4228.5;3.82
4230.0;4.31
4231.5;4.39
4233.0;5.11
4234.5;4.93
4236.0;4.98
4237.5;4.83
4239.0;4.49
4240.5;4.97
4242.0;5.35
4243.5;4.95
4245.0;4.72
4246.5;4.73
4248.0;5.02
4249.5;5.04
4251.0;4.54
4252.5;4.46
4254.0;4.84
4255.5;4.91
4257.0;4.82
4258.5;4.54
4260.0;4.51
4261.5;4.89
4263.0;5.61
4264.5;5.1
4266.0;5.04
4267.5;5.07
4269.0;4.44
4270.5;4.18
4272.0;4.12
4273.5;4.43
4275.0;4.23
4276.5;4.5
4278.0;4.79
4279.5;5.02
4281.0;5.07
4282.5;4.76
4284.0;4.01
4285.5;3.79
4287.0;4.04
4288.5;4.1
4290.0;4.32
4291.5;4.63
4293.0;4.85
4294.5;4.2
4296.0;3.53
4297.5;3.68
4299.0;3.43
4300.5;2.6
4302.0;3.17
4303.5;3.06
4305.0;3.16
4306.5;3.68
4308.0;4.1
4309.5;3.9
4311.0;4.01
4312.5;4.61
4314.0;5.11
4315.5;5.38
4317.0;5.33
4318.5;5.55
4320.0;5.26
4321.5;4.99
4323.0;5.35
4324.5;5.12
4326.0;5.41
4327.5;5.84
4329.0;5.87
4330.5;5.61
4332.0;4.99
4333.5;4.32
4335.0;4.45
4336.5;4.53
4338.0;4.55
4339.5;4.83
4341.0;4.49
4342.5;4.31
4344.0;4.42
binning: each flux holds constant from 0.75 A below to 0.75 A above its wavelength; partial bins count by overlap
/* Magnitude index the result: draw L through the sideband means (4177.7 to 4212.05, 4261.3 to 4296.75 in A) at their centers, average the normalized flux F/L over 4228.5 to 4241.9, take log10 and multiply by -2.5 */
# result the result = -0.063 mag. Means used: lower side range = 4.41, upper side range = 4.52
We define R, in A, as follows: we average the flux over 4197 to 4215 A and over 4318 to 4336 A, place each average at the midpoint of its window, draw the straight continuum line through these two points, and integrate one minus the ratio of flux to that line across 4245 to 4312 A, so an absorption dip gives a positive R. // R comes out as 7.8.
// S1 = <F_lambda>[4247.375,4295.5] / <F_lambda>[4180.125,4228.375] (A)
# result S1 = 1.04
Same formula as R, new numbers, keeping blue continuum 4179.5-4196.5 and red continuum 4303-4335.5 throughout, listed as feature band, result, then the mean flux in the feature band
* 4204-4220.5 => -0.9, 4.74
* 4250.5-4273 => -0.5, 4.74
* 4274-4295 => 1.1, 4.45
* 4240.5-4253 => -0.8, 4.87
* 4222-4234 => 0.8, 4.22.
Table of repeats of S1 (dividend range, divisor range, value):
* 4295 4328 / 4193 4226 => 0.97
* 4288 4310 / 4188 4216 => 0.83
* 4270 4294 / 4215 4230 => 1.03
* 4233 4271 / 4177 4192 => 1.13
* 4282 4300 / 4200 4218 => 0.88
